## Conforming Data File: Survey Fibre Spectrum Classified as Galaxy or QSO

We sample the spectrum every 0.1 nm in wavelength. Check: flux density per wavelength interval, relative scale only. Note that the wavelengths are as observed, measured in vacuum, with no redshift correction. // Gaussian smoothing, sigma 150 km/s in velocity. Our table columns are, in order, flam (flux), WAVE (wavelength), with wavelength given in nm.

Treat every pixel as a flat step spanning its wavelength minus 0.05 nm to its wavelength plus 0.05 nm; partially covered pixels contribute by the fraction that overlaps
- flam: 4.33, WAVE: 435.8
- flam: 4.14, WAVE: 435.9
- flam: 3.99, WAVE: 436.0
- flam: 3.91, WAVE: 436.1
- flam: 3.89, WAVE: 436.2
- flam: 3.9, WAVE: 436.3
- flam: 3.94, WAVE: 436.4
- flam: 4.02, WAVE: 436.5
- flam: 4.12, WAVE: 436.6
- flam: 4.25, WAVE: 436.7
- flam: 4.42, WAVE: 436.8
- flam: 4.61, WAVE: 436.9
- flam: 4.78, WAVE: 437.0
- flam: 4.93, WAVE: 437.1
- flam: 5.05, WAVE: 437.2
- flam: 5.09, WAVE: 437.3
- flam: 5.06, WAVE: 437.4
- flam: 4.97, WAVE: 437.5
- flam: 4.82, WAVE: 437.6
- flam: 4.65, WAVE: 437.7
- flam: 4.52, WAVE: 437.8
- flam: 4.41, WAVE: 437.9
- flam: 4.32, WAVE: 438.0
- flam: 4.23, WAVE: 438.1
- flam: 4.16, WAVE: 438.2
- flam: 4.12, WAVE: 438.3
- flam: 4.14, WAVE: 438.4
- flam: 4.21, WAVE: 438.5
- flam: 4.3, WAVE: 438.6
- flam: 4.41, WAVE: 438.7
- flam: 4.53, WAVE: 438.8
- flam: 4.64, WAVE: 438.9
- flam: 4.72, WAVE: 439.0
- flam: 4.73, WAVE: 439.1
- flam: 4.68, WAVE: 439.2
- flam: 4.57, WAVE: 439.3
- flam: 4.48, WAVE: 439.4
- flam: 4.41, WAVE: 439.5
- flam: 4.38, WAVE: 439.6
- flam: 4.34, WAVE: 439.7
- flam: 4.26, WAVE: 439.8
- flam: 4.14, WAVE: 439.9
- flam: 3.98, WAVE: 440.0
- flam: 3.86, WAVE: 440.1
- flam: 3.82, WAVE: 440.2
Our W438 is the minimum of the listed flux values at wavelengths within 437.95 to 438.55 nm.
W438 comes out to 4.12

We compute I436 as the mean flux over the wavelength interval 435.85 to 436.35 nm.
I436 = 3.97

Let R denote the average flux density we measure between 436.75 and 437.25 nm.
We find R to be 4.76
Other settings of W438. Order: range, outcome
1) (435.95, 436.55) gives 3.89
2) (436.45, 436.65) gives 4.02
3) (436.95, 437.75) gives 4.65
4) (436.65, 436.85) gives 4.25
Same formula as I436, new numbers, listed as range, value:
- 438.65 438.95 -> 4.53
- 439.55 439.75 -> 4.36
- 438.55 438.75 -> 4.36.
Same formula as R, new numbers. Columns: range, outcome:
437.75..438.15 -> 4.37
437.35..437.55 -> 5.01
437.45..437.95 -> 4.67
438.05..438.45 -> 4.16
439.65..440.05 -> 4.18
